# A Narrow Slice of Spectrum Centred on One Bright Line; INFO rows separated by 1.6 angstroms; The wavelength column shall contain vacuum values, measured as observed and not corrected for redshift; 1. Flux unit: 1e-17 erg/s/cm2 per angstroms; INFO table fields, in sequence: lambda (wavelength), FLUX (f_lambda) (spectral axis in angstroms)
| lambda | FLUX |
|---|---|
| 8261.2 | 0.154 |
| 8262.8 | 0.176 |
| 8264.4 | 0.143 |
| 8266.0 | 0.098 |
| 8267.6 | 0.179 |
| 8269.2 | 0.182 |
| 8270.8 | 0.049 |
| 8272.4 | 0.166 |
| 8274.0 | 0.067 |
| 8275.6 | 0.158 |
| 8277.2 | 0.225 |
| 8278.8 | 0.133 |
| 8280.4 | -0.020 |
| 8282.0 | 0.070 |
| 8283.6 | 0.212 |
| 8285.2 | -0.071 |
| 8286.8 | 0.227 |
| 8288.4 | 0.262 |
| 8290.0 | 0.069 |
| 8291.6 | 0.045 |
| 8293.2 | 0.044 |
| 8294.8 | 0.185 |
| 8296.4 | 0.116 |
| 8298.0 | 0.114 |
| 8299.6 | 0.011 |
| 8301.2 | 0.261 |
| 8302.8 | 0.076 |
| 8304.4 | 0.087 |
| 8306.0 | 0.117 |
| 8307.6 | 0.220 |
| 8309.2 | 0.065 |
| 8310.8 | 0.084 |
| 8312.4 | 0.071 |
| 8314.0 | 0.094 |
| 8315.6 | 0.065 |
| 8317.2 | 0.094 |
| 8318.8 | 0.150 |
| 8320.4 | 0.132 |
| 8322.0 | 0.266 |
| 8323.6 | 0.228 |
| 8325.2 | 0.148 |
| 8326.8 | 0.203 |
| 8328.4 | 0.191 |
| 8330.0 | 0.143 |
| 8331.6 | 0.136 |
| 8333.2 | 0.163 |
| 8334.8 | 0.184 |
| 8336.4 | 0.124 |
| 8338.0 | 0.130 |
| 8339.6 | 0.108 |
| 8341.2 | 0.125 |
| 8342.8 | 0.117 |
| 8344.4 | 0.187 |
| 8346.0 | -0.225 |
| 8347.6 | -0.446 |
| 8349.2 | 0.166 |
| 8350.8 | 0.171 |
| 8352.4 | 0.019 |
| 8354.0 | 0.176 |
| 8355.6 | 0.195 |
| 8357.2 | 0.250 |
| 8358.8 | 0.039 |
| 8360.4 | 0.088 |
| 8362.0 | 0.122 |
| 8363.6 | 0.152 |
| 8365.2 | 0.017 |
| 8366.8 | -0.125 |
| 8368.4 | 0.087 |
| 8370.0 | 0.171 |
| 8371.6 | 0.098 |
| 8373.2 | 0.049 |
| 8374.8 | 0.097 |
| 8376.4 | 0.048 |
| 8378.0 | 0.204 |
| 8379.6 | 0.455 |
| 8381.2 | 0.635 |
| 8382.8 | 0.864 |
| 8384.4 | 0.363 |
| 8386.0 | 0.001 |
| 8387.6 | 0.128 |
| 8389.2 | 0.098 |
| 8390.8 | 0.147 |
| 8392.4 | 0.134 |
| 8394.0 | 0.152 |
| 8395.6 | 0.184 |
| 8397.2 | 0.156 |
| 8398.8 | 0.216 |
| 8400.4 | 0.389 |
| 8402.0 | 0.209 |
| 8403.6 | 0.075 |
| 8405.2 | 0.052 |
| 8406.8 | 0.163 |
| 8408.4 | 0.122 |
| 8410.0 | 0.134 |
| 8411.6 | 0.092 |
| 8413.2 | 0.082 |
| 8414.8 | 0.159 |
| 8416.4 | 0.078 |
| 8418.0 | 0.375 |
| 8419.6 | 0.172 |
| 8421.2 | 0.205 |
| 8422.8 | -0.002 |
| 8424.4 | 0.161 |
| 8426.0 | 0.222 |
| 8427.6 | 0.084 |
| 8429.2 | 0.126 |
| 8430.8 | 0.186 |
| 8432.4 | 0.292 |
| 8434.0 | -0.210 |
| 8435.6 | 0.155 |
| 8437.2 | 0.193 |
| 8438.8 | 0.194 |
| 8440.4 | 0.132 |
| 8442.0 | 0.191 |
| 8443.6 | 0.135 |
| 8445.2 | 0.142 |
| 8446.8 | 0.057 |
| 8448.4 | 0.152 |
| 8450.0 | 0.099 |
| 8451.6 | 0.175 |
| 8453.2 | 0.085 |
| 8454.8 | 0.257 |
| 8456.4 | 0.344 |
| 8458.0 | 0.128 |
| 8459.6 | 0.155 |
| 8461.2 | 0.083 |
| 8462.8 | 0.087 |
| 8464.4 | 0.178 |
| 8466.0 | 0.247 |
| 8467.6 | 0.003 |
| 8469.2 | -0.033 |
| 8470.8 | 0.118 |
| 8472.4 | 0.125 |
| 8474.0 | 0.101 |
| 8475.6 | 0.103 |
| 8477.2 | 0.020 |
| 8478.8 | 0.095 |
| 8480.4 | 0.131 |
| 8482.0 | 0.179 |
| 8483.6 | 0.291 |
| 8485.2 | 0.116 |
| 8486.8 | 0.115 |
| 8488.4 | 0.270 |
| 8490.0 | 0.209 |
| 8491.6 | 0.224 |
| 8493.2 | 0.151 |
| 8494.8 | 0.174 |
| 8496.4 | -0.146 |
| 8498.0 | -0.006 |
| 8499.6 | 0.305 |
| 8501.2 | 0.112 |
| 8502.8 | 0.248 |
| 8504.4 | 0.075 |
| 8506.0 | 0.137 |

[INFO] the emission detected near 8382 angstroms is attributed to H-gamma 4340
